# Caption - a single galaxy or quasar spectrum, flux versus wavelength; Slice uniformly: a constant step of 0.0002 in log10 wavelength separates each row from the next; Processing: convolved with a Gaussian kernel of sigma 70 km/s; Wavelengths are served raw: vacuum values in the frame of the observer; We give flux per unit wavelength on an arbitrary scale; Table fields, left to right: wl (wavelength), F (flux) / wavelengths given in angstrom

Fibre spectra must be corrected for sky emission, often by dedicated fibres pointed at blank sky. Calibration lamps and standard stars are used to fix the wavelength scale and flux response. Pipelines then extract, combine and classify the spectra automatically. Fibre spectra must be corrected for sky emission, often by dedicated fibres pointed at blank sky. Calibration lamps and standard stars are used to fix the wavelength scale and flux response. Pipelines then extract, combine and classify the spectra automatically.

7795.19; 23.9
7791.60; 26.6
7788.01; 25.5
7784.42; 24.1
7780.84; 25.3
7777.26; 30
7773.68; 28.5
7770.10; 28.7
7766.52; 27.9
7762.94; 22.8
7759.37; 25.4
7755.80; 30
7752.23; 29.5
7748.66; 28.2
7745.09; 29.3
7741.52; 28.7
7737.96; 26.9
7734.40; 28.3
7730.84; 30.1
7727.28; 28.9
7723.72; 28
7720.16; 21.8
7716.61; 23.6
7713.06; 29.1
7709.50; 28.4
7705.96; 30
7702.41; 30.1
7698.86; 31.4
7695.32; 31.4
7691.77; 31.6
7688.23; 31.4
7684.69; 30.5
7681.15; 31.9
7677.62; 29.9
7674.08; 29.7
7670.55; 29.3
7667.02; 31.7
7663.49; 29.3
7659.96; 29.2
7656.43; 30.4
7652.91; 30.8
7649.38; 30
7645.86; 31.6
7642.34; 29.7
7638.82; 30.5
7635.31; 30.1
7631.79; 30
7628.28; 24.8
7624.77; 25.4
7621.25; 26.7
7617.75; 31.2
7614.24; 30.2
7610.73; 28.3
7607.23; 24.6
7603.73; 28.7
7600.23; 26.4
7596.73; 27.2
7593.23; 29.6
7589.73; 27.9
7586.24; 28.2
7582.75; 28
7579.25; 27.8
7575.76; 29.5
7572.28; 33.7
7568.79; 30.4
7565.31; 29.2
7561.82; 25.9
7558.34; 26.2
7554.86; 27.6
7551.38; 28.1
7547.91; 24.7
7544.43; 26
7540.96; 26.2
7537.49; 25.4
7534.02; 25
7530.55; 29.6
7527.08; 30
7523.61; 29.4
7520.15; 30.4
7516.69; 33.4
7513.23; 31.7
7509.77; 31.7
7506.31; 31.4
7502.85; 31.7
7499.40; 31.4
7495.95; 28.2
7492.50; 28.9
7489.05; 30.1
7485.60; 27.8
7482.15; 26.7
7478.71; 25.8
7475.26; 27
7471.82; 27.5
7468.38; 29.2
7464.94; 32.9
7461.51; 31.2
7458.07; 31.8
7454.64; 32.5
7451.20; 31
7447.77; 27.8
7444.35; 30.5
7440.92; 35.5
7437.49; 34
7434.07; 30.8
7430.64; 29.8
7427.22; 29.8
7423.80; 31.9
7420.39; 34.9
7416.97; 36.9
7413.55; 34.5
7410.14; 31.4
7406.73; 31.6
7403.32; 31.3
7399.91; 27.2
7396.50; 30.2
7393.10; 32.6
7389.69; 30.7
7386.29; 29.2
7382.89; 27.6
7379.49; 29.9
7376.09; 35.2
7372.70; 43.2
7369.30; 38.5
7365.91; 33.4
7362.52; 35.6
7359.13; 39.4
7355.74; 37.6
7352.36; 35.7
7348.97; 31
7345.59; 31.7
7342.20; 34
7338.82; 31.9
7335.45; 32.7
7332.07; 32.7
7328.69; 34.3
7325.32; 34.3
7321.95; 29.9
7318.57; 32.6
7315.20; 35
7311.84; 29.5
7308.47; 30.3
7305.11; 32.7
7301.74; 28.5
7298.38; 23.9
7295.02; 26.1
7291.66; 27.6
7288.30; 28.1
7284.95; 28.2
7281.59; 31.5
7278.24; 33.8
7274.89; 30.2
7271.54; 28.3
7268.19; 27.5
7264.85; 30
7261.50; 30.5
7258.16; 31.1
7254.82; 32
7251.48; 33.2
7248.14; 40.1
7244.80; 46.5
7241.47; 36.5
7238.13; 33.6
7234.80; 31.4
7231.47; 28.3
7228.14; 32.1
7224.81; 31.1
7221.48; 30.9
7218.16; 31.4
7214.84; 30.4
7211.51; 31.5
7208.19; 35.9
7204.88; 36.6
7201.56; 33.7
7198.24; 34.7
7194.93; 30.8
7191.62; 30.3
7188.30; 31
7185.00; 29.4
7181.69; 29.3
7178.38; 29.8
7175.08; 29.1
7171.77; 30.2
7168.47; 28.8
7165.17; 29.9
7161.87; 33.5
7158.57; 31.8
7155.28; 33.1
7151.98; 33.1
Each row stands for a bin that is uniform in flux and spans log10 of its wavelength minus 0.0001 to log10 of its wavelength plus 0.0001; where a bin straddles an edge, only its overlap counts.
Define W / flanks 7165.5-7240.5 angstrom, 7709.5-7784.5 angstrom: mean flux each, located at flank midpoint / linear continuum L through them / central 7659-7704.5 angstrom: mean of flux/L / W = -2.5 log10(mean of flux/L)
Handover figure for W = -0.10 mag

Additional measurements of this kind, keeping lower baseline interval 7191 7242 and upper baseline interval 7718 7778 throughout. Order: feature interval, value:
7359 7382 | -0.159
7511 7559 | 0.054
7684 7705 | -0.103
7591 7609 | 0.067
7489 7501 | 0.014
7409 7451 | -0.060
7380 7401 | 0.044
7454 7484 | 0.034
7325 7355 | -0.064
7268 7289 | 0.070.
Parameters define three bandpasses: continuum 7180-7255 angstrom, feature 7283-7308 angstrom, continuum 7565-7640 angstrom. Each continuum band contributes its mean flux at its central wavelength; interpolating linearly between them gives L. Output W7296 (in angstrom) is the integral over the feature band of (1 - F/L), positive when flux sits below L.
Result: 3.2 angstrom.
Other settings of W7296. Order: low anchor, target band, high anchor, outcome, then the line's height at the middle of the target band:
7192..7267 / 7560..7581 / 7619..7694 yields 0.7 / 30.5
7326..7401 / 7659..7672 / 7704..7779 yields -0.4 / 28.9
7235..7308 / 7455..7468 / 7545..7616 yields -1.1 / 29.4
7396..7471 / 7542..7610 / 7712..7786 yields 4.2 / 29.7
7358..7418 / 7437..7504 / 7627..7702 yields 4.8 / 32.3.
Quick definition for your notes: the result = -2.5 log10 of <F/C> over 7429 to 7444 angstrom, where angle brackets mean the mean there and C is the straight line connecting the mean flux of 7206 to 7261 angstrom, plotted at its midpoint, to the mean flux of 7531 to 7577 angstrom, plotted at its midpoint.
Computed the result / -0.09 mag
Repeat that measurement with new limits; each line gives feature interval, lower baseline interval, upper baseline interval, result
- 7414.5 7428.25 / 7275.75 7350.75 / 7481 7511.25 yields -0.114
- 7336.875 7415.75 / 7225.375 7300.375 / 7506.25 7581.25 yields -0.099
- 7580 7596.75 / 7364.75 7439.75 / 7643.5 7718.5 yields 0.096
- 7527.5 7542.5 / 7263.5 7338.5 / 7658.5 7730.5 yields 0.112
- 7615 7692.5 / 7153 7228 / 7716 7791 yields -0.067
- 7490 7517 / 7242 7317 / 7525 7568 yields -0.117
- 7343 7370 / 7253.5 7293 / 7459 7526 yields -0.178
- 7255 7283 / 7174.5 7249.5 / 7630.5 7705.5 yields 0.072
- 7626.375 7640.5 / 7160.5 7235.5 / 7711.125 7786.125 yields -0.023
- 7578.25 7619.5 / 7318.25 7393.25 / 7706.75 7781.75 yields 0.064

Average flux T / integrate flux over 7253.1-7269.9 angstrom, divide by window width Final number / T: 30.2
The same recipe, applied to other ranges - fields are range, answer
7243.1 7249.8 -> 43.3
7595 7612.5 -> 27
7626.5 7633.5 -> 27.4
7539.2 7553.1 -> 26.3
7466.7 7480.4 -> 27.4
